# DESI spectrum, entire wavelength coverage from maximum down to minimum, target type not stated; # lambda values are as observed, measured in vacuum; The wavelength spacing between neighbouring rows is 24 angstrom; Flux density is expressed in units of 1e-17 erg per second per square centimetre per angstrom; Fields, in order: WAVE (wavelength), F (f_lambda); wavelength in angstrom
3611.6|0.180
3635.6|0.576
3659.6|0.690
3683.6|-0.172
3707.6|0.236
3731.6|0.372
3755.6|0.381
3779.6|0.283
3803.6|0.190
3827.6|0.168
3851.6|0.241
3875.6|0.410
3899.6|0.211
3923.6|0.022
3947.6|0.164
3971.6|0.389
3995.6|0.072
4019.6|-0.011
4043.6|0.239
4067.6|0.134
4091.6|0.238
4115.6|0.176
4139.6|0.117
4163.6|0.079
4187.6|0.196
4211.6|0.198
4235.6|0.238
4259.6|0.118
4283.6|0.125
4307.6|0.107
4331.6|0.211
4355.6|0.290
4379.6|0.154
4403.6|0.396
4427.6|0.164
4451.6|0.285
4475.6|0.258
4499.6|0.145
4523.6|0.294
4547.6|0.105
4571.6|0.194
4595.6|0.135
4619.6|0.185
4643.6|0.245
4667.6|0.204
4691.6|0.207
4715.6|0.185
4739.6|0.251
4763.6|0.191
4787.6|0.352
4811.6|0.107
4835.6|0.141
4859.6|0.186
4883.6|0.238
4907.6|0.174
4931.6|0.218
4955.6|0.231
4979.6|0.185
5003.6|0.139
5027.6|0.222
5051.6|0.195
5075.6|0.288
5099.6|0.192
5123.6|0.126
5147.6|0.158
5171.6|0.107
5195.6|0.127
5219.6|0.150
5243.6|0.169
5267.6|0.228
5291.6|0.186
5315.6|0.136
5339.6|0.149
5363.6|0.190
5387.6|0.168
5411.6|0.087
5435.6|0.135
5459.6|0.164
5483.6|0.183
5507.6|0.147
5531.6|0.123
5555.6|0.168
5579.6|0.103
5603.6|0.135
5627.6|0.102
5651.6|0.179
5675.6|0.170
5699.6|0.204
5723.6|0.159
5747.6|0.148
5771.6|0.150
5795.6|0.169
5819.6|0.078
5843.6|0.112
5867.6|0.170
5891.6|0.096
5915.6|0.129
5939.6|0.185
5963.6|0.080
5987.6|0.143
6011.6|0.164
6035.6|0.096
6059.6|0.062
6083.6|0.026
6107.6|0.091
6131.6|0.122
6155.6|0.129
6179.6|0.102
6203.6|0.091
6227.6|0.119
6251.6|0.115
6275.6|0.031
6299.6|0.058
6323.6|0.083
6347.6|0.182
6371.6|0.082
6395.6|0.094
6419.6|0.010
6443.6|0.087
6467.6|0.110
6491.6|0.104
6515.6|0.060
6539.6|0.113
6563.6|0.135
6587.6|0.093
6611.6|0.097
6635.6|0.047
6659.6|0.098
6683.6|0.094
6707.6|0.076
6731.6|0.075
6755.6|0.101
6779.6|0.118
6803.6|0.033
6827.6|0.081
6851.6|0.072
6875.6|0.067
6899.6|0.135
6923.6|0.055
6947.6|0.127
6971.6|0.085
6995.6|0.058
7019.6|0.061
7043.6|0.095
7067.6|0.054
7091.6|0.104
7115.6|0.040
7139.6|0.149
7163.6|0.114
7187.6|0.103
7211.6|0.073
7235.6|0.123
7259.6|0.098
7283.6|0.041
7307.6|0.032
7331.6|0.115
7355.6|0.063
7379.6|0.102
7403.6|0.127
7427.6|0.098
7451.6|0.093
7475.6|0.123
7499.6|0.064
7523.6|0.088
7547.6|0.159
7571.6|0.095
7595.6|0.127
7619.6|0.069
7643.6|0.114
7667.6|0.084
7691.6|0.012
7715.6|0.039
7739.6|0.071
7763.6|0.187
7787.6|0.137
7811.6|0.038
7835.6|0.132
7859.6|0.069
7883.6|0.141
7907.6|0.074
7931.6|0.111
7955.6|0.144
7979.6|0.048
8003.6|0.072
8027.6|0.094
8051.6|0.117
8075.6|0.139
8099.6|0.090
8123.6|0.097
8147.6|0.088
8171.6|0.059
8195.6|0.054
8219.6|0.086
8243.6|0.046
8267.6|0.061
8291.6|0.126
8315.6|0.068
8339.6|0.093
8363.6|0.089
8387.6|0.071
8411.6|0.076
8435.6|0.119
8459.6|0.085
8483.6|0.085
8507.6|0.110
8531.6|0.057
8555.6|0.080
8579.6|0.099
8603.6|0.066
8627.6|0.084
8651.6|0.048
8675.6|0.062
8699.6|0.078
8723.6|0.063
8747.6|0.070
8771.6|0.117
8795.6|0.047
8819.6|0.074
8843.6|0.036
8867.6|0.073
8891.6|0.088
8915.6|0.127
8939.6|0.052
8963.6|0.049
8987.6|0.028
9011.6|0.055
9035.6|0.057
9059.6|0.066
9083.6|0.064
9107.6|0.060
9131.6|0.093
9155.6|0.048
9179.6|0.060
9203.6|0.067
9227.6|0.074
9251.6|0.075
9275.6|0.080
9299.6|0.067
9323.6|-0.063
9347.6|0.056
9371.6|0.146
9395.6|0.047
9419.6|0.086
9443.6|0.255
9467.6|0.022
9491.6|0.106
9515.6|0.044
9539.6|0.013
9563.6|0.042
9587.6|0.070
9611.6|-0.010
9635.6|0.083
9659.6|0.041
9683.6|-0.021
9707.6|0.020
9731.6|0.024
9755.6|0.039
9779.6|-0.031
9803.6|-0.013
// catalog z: 0.18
